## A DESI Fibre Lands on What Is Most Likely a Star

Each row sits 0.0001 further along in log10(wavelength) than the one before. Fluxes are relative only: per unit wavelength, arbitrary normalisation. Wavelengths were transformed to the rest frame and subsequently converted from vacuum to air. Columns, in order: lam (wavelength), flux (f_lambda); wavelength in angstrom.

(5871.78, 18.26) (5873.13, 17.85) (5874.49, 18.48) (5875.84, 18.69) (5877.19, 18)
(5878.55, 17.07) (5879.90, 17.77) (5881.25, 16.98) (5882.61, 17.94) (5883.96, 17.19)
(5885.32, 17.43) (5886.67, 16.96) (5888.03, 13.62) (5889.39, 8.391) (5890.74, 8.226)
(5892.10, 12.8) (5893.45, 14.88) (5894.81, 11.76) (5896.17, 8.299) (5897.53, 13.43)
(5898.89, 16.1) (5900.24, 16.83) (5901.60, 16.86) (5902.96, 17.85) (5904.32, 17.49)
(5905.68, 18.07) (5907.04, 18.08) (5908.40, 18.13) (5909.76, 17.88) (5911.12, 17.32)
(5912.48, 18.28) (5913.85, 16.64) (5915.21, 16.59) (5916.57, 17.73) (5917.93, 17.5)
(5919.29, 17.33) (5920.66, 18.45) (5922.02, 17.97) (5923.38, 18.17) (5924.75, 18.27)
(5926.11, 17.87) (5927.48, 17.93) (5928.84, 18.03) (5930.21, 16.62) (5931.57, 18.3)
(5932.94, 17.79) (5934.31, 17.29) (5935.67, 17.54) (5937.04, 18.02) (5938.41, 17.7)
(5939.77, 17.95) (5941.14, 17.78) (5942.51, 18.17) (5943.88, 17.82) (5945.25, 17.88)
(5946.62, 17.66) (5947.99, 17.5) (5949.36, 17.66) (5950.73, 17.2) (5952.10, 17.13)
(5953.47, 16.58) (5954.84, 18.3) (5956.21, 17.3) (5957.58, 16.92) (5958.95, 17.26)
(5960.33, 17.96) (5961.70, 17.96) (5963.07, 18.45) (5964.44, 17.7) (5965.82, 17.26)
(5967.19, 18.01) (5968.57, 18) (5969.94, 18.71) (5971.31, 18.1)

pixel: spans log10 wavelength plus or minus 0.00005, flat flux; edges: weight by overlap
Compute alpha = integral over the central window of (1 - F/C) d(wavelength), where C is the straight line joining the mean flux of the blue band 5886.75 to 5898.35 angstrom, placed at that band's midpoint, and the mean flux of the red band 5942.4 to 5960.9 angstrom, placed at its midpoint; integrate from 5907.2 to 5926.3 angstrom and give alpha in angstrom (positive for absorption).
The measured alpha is -4.9 angstrom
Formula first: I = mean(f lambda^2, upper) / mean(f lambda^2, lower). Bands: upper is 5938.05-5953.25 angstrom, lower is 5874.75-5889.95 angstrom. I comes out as 1.09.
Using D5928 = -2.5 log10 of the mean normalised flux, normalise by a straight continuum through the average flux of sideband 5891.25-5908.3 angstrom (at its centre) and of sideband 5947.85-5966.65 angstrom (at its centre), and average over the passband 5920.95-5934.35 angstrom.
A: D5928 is -0.10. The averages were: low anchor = 15.2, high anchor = 17.5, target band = 17.9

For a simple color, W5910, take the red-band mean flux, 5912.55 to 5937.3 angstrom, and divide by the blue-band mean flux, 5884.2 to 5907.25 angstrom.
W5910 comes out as 1.22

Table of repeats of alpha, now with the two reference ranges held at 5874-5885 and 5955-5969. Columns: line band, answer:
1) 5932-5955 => 0.09 angstrom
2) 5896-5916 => 1.11 angstrom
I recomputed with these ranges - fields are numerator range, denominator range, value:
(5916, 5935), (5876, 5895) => 1.19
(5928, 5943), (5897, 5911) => 1.05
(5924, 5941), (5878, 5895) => 1.22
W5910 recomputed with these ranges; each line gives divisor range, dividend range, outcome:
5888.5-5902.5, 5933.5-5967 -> 1.37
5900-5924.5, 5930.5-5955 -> 1.00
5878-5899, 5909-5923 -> 1.24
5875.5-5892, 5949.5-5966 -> 1.13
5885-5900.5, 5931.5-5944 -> 1.37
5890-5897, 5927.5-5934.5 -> 1.57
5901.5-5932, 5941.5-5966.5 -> 0.99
